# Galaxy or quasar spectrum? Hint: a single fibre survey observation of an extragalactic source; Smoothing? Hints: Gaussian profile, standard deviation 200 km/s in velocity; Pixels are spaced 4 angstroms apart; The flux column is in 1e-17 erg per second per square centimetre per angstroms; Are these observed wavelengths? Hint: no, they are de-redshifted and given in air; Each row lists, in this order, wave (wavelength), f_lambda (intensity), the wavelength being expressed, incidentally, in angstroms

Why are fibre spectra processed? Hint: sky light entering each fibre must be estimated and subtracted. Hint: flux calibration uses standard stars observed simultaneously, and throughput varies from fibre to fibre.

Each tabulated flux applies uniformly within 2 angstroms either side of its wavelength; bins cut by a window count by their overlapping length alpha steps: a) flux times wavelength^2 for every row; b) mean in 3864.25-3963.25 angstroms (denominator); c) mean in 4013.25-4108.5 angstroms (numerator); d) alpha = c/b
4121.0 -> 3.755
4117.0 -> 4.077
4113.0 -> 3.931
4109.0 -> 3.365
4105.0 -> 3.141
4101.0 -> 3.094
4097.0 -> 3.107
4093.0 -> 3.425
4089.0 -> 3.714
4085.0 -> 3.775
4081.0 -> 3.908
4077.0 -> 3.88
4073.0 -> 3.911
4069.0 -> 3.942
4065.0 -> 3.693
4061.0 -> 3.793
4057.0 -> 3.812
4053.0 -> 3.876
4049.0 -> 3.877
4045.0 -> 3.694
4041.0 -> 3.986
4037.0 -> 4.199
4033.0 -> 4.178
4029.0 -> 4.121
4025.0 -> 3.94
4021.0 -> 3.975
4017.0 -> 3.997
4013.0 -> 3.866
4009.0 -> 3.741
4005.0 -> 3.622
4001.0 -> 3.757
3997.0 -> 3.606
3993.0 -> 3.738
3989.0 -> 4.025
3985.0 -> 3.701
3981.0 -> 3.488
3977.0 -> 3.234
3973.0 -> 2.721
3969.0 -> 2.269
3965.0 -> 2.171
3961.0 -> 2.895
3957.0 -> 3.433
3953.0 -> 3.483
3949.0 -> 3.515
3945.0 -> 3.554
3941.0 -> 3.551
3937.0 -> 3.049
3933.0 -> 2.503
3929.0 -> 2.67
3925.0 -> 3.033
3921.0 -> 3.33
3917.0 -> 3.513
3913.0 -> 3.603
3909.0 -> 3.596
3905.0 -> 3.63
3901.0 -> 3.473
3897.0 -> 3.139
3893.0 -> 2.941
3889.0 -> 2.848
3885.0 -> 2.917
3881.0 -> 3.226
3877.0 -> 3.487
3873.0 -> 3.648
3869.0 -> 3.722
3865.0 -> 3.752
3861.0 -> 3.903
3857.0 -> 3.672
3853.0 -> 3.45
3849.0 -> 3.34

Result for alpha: 1.24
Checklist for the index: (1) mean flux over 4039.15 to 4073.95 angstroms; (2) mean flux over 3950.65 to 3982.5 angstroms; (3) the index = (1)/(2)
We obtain 1.3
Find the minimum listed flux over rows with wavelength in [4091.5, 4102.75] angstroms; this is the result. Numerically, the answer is 3.094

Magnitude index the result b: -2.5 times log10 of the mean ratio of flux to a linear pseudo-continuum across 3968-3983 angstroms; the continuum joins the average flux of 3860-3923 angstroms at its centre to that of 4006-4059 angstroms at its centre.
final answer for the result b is 0.25 mag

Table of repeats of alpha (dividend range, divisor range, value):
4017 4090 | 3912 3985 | 1.32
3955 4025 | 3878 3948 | 1.11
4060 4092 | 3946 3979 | 1.35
